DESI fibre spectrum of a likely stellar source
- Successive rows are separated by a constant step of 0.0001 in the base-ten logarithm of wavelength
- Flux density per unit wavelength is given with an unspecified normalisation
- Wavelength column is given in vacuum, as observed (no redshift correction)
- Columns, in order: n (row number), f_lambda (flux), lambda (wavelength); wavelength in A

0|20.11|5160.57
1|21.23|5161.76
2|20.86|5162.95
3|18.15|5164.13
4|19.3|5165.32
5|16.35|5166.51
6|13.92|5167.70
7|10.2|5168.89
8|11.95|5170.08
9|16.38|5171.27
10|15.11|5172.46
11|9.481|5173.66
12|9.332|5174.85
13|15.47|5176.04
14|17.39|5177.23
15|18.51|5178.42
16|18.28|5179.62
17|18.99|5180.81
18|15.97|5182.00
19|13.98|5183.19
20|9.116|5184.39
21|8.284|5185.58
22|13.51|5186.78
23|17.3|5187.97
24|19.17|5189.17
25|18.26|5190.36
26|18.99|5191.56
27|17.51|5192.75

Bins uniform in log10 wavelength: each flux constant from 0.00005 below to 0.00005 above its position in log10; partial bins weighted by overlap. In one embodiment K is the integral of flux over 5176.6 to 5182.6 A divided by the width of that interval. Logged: 17.8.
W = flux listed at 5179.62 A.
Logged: 18.28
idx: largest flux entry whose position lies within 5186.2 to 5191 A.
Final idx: 19.17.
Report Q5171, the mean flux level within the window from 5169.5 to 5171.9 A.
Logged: 14.2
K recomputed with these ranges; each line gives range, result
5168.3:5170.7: 11.1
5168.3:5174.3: 12.6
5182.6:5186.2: 10.4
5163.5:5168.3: 17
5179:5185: 15.3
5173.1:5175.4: 9.41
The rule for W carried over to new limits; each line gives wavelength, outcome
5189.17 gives 19.17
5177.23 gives 17.39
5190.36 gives 18.26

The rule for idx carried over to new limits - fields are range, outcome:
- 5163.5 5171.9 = 19.3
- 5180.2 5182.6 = 18.99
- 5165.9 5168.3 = 16.35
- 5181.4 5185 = 15.97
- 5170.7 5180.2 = 18.51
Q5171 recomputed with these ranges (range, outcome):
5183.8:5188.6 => 12.1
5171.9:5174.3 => 12.2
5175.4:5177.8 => 16.3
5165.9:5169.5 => 13.5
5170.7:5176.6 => 13.1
